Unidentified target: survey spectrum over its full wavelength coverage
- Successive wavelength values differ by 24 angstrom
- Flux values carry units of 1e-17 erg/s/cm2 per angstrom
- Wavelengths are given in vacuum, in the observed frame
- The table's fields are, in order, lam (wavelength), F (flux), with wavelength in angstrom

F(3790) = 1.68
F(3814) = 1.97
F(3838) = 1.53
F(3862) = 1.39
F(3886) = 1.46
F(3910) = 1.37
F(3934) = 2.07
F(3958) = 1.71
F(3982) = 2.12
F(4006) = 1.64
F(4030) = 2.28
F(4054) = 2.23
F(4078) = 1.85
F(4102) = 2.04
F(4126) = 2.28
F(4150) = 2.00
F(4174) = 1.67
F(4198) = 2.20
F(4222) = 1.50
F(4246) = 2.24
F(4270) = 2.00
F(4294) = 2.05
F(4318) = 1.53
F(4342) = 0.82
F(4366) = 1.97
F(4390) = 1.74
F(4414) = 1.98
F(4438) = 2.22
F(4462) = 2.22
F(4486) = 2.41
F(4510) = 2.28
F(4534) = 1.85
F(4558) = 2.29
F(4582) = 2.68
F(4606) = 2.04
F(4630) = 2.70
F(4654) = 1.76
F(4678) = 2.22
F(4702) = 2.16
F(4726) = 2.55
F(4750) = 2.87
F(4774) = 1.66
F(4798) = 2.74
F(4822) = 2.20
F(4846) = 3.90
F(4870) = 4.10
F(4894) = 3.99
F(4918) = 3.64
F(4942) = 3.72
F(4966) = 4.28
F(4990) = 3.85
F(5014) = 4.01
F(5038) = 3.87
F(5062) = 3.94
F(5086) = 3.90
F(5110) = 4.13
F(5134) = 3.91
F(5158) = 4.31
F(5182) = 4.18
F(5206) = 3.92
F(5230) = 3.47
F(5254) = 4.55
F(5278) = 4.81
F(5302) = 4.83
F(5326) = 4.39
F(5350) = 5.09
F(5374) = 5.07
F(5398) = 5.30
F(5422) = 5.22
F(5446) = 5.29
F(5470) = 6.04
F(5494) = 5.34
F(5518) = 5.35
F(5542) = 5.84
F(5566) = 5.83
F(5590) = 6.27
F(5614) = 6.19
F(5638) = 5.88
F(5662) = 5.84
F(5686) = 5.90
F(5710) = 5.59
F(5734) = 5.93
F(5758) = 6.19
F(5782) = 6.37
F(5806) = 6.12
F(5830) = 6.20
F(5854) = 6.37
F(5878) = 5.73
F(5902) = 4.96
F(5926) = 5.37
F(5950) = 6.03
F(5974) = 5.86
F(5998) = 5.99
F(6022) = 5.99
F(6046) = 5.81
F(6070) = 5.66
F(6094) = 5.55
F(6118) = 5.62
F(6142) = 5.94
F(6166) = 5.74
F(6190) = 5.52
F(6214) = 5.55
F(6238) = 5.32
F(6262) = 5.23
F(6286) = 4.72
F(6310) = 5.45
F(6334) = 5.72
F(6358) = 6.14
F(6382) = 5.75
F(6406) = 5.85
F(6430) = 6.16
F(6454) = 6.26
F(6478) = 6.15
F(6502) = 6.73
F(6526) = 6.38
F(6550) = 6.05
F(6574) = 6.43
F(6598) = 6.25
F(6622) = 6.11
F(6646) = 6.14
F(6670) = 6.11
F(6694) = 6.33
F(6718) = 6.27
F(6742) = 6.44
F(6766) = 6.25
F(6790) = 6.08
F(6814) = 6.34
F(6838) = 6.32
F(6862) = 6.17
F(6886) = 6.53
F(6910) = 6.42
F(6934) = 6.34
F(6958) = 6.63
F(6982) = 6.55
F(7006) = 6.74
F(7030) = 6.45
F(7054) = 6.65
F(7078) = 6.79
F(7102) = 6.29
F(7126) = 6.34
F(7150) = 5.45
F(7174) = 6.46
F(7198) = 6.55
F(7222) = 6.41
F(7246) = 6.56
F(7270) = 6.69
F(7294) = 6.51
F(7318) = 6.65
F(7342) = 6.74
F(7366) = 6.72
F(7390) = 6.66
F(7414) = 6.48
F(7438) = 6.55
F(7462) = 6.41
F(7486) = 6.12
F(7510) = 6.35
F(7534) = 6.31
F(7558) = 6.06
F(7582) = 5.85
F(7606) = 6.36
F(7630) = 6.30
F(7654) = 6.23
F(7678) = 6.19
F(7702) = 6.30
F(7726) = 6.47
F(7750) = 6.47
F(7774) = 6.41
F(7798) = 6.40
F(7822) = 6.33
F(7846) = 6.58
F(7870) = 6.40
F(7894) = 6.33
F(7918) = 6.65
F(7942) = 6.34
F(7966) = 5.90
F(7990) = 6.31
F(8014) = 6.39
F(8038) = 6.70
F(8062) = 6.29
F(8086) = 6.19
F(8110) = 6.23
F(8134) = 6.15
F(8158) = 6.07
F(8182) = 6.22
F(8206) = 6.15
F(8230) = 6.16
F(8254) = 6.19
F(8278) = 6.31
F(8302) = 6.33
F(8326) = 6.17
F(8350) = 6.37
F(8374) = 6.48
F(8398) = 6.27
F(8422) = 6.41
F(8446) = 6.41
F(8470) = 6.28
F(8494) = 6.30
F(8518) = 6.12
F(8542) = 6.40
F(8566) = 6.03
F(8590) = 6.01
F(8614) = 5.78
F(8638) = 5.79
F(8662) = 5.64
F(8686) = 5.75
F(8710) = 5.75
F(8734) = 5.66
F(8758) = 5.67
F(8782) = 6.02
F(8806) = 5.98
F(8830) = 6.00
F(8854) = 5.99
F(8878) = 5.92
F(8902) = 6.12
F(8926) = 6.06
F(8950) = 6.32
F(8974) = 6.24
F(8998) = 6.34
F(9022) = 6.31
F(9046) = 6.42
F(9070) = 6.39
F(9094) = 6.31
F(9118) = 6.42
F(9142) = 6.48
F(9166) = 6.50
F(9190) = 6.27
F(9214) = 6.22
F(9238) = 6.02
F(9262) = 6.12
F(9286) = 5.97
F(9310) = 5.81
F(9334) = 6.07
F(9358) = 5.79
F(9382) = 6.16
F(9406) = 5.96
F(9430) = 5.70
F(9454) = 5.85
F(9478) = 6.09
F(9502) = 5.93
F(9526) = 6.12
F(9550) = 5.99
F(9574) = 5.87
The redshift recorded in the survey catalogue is 0.21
